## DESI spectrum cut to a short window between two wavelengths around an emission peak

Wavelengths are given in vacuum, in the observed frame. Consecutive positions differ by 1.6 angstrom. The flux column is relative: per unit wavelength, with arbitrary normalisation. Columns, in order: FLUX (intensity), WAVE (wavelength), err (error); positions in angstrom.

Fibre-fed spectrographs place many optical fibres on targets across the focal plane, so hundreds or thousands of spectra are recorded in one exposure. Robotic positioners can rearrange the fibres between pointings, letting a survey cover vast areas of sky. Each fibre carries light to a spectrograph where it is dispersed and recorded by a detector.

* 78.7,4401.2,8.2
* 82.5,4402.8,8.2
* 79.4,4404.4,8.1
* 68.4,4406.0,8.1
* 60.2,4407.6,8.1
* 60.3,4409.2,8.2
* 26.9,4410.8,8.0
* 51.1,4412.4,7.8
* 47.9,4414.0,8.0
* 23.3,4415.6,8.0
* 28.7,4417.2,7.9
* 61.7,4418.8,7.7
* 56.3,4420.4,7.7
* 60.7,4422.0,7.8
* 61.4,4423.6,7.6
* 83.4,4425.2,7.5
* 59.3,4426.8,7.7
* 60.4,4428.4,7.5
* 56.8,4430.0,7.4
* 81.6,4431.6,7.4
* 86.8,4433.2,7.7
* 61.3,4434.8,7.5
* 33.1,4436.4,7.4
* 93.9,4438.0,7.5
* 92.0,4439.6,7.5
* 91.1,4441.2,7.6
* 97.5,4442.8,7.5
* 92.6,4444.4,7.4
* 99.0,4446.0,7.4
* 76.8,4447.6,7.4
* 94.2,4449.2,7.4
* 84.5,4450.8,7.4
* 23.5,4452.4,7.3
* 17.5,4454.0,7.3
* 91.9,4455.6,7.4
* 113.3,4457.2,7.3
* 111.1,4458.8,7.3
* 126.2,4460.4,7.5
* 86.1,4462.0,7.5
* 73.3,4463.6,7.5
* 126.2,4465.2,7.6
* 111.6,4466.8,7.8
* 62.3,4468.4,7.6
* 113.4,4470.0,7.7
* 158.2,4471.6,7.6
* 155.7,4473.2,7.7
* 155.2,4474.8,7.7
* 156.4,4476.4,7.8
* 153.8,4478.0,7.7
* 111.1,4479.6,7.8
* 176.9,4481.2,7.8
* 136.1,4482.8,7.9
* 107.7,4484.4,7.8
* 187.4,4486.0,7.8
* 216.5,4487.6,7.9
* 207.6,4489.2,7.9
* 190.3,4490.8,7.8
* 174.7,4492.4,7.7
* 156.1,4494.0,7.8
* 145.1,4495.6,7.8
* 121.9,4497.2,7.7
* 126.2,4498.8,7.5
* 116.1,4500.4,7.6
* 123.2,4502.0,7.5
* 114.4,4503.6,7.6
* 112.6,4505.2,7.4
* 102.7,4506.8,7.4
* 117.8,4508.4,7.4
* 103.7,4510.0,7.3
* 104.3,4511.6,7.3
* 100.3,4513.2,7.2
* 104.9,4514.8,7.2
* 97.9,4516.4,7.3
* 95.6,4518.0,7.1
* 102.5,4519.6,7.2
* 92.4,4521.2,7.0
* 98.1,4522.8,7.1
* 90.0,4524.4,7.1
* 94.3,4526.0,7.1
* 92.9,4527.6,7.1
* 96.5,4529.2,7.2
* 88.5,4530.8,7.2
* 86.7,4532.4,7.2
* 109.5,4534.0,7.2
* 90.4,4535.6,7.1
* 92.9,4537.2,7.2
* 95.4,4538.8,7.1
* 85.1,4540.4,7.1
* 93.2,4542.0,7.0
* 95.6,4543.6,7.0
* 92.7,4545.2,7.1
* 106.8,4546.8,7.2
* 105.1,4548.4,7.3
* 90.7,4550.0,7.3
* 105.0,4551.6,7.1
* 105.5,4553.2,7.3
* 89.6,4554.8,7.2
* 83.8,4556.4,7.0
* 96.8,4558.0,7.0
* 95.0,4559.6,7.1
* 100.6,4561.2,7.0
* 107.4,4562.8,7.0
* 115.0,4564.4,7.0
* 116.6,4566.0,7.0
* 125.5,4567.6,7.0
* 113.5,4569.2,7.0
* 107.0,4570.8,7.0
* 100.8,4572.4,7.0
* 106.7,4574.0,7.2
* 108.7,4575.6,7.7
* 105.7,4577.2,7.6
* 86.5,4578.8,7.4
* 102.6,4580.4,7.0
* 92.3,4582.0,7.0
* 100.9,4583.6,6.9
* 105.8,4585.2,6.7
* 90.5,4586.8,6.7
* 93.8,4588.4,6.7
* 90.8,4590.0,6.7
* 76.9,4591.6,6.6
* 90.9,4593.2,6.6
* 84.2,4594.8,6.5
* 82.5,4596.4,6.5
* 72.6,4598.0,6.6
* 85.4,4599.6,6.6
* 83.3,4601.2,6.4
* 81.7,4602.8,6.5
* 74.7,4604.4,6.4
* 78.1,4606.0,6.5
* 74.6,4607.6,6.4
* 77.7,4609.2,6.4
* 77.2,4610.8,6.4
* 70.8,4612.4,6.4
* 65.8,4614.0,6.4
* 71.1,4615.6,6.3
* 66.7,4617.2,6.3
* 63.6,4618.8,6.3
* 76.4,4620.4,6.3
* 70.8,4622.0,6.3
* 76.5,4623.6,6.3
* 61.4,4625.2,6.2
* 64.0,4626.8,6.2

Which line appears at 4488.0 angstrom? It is Ly-alpha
